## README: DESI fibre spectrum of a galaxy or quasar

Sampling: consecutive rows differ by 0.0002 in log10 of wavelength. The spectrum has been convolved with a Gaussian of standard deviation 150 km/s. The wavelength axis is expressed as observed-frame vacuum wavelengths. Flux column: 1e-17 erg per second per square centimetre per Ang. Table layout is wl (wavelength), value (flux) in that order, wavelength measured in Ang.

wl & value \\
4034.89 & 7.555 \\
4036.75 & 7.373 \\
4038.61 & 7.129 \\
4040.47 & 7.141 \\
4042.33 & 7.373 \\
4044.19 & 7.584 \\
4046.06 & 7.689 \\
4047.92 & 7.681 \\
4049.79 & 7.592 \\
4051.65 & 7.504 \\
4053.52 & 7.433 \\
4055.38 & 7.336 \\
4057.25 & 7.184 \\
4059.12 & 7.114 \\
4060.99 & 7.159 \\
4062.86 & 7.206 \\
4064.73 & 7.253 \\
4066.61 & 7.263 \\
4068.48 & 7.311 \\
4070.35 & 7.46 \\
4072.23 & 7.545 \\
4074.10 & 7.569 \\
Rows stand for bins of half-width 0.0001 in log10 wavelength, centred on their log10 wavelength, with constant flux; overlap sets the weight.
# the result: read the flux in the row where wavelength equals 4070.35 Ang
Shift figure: 7.46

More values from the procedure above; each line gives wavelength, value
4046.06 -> 7.689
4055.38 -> 7.336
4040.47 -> 7.141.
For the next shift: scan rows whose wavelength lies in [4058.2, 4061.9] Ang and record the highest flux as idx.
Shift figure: 7.159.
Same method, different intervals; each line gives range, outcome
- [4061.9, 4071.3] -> 7.46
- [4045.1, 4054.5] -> 7.689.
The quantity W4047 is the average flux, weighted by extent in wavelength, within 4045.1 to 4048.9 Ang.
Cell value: 7.67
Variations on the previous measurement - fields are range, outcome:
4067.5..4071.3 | 7.39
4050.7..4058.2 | 7.37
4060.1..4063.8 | 7.19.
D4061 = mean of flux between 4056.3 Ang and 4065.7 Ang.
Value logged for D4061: 7.18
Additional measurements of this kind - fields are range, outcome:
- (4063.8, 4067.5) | 7.24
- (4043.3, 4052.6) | 7.6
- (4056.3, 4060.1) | 7.14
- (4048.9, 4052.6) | 7.55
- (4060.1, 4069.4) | 7.24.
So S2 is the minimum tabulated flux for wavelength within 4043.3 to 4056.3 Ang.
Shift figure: 7.336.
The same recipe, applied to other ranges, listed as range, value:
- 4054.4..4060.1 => 7.114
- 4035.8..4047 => 7.129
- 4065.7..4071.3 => 7.263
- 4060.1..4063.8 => 7.159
